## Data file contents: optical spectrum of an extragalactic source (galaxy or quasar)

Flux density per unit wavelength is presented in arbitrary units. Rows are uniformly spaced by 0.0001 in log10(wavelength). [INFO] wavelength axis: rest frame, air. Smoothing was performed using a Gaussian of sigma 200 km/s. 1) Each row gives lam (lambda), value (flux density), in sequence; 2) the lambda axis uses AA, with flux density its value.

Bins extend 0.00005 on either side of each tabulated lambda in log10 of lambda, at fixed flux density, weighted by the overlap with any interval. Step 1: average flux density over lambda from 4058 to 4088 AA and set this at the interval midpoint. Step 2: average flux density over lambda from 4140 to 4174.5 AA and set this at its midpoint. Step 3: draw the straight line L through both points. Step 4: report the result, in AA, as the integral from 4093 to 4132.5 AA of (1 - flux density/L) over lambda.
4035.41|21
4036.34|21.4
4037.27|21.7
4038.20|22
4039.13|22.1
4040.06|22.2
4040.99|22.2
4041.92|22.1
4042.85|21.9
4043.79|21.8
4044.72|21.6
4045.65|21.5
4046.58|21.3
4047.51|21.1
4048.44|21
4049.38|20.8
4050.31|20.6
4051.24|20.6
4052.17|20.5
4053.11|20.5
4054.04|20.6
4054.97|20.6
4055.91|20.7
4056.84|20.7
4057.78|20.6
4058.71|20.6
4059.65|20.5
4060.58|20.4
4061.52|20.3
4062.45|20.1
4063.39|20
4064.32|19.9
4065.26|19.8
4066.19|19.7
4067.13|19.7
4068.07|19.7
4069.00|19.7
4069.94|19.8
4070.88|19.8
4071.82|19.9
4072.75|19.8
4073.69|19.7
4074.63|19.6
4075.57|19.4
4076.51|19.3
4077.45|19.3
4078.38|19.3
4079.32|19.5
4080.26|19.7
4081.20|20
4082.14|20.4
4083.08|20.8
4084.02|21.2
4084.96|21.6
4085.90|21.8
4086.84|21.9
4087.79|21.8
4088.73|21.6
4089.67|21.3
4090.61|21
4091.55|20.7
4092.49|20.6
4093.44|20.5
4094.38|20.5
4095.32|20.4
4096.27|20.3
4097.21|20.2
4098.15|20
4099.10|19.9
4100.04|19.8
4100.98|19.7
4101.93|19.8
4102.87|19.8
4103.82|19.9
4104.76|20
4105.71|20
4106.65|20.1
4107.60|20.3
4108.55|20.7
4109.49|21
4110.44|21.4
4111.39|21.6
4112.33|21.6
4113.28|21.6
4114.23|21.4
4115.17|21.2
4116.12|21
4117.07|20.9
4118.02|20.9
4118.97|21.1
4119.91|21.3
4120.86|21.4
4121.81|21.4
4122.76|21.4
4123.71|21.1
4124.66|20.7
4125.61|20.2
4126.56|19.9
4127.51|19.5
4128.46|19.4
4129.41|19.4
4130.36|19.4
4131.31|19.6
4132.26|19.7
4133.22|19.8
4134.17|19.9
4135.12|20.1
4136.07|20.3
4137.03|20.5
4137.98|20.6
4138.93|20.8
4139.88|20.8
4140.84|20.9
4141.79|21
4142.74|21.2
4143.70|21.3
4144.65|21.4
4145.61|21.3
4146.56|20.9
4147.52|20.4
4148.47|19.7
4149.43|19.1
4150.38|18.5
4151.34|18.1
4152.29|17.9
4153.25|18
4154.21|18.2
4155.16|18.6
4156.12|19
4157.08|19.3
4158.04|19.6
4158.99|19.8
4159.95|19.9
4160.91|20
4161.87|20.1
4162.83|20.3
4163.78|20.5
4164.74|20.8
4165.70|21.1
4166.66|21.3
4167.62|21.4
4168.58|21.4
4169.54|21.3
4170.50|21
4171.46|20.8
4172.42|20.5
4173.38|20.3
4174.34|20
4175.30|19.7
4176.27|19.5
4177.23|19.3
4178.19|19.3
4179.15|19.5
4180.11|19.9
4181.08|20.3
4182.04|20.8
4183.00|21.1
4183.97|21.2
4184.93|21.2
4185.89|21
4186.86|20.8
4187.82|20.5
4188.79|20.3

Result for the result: -0.66 AA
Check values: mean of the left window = 20.1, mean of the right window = 20.1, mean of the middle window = 20.5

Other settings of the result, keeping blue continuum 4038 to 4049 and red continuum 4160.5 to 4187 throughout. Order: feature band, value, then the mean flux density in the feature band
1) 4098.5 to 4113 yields 0.51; 20.4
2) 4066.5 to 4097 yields 1.46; 20.3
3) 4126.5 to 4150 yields 0.63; 20.3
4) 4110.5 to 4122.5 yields -0.14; 21.3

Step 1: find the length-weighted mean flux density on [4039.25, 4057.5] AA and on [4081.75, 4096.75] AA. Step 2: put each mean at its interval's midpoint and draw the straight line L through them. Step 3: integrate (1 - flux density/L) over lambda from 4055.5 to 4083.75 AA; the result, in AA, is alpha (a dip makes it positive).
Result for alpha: 1.5 AA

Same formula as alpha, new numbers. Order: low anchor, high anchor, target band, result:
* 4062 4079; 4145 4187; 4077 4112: -1.3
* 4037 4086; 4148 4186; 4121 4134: 0.0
